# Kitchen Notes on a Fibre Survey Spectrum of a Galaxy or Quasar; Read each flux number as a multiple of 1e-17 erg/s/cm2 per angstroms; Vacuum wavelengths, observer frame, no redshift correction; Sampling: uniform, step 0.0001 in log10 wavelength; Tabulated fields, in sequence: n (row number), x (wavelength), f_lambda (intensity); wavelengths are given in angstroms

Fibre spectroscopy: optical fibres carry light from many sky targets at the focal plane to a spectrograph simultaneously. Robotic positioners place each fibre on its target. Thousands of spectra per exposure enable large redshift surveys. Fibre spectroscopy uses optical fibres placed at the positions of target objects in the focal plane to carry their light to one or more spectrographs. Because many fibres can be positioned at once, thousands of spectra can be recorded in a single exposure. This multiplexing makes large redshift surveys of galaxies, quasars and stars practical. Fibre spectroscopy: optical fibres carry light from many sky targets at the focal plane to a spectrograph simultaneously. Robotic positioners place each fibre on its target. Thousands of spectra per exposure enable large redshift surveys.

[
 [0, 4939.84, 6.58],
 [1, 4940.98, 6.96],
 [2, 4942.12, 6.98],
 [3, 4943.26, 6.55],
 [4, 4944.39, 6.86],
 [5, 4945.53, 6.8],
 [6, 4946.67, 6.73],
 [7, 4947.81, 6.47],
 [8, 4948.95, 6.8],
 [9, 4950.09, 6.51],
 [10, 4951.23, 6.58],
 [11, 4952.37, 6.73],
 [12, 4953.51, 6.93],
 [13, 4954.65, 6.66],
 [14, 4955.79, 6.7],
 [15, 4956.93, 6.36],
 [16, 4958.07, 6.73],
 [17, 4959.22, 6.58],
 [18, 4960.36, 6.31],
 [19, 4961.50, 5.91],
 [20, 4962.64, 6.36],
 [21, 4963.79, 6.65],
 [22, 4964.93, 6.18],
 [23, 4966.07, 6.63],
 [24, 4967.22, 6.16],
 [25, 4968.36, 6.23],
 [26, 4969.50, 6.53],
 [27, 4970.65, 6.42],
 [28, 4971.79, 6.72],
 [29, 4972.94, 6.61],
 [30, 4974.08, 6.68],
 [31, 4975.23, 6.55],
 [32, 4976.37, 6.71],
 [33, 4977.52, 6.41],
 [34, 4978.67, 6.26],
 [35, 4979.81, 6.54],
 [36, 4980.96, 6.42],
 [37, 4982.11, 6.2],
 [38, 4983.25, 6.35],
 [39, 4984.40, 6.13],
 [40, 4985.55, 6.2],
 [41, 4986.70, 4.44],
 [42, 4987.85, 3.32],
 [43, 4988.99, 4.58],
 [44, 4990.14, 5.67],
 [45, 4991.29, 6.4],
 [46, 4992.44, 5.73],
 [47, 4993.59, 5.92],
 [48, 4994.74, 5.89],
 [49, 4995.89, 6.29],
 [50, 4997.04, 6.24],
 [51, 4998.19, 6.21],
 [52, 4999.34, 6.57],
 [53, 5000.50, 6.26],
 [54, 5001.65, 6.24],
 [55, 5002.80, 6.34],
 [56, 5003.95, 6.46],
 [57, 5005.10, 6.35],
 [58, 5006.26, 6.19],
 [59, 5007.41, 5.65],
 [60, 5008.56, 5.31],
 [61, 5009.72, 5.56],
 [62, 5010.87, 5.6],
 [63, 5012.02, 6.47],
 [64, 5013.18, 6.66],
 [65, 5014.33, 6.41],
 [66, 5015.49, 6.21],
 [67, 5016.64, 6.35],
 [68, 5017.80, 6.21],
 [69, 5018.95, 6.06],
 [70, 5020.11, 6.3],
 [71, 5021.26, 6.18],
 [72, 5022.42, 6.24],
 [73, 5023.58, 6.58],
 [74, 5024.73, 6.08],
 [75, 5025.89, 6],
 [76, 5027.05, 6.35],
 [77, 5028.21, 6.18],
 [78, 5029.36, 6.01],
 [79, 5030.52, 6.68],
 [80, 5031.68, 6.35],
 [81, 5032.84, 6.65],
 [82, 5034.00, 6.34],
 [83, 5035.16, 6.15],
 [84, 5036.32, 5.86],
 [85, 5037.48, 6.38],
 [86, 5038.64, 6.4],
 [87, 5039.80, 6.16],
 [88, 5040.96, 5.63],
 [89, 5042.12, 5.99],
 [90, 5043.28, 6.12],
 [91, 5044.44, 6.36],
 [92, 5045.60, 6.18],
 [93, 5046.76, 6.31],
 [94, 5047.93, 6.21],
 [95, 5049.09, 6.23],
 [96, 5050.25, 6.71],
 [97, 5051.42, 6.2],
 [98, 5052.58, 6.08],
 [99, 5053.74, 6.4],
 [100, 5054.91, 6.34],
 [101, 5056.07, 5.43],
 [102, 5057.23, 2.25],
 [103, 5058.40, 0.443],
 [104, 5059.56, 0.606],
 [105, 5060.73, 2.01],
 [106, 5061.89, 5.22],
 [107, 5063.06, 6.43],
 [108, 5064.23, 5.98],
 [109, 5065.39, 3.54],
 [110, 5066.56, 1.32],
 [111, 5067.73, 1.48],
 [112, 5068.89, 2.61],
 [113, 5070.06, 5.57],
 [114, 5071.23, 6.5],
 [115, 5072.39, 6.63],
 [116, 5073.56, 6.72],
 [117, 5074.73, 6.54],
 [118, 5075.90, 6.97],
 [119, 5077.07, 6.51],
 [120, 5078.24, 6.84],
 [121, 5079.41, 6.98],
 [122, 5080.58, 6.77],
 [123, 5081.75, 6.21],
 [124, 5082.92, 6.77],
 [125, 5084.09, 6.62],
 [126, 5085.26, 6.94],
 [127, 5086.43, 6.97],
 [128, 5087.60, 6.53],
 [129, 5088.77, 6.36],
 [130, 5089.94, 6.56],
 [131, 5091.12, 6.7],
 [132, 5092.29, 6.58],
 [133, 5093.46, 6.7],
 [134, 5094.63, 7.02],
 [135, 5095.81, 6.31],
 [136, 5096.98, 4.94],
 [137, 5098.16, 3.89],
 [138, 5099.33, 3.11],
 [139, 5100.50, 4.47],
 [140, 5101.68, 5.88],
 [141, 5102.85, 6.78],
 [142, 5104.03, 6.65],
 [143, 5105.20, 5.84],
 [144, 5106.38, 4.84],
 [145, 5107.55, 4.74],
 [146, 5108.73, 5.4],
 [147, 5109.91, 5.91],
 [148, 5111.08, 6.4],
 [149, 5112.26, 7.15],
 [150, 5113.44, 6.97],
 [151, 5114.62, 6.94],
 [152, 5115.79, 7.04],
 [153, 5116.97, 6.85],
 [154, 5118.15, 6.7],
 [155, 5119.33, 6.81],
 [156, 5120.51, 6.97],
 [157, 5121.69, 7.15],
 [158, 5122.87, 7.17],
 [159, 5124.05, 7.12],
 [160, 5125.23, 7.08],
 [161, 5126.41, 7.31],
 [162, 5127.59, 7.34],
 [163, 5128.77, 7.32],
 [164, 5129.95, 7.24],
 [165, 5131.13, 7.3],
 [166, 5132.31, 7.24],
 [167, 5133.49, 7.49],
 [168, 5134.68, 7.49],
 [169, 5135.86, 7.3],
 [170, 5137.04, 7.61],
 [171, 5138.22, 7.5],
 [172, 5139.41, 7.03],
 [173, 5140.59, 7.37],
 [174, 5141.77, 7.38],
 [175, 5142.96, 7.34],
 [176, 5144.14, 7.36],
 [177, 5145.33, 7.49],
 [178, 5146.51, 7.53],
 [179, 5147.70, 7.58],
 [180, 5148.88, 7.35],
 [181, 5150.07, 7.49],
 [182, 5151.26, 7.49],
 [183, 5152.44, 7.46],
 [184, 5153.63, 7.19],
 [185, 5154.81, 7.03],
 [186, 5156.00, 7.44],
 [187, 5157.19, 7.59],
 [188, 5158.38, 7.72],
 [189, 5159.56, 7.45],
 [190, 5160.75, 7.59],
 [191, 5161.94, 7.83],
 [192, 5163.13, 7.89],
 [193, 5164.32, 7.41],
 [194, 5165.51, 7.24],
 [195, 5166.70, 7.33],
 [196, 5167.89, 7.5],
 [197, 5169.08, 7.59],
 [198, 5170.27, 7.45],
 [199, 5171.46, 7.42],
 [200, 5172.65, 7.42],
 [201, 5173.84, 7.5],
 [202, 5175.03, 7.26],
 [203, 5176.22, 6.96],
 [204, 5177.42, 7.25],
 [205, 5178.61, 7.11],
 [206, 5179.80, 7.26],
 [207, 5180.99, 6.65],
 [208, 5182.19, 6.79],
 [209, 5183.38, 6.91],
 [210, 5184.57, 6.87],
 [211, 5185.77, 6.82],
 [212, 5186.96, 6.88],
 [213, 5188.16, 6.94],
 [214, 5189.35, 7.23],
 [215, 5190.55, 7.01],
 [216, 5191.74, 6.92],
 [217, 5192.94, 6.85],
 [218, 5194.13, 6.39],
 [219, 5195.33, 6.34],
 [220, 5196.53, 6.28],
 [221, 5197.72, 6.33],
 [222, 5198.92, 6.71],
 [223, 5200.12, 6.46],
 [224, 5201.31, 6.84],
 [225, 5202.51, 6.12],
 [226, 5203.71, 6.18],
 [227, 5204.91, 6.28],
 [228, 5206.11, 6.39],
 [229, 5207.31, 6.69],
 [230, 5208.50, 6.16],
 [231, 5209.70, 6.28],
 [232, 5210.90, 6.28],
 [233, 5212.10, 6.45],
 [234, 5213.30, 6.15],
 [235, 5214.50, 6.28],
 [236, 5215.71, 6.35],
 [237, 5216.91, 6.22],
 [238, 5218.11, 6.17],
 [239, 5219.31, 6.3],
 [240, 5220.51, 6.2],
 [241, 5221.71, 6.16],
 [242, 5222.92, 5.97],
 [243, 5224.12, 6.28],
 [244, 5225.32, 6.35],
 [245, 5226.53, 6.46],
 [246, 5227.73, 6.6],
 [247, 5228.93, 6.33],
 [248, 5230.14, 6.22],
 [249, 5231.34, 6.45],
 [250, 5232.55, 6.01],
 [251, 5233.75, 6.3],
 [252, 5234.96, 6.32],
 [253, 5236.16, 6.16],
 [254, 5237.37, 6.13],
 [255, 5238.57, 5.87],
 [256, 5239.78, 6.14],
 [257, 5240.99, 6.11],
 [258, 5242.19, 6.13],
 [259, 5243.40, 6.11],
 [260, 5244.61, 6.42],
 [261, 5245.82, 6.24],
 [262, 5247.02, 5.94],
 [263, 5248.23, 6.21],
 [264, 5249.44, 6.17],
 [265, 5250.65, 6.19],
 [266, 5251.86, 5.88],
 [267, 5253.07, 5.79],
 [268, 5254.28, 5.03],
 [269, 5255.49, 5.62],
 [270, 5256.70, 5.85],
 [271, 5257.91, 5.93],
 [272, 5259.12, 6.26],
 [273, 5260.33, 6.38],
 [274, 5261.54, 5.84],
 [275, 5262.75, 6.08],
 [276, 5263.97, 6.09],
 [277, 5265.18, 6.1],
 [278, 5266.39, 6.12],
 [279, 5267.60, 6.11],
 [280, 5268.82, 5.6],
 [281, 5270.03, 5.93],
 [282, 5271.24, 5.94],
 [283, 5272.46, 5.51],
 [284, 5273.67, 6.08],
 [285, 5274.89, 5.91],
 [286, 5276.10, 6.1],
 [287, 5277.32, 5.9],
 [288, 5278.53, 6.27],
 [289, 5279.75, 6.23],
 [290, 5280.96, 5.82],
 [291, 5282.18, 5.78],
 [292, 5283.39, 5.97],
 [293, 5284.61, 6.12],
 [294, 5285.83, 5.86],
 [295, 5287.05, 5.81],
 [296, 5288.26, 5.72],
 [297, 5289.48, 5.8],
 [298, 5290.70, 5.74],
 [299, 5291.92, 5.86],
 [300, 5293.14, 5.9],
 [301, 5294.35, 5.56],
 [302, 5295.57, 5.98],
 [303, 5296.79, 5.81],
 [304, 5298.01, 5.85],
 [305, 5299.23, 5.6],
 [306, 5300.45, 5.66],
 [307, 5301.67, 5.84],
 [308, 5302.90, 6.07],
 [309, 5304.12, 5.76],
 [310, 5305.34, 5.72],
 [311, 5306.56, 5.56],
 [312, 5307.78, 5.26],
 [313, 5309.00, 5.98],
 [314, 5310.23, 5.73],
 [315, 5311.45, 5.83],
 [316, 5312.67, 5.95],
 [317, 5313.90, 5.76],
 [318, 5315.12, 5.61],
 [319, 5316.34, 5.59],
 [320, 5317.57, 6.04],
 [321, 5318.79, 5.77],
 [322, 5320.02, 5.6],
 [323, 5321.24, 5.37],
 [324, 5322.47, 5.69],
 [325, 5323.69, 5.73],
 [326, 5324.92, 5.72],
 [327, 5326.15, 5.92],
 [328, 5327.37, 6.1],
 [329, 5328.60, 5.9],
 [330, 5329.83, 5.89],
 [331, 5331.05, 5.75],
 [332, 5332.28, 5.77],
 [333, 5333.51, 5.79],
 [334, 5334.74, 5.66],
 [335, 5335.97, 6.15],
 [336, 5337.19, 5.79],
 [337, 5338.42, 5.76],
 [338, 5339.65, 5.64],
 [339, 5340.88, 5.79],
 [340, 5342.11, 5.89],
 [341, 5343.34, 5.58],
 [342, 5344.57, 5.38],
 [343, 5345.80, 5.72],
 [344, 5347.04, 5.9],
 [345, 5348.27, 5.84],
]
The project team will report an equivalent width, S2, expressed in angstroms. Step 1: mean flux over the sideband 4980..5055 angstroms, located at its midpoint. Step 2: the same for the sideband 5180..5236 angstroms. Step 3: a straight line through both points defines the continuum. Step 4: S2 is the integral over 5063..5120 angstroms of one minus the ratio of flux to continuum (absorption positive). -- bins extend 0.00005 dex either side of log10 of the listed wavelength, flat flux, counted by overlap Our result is 2.8 angstroms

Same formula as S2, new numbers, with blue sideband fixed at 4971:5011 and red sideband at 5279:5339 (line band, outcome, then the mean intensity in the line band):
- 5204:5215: -0.85 angstroms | 6.33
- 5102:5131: -3.50 angstroms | 6.66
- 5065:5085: 1.22 angstroms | 5.61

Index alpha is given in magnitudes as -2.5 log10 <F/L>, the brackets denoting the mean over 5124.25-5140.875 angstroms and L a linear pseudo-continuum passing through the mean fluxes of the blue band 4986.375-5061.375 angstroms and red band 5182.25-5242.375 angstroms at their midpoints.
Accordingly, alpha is -0.19 mag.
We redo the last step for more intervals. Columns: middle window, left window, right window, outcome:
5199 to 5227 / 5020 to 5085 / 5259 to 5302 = -0.084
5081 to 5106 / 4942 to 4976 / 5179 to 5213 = 0.088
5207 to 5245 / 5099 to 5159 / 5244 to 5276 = -0.006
